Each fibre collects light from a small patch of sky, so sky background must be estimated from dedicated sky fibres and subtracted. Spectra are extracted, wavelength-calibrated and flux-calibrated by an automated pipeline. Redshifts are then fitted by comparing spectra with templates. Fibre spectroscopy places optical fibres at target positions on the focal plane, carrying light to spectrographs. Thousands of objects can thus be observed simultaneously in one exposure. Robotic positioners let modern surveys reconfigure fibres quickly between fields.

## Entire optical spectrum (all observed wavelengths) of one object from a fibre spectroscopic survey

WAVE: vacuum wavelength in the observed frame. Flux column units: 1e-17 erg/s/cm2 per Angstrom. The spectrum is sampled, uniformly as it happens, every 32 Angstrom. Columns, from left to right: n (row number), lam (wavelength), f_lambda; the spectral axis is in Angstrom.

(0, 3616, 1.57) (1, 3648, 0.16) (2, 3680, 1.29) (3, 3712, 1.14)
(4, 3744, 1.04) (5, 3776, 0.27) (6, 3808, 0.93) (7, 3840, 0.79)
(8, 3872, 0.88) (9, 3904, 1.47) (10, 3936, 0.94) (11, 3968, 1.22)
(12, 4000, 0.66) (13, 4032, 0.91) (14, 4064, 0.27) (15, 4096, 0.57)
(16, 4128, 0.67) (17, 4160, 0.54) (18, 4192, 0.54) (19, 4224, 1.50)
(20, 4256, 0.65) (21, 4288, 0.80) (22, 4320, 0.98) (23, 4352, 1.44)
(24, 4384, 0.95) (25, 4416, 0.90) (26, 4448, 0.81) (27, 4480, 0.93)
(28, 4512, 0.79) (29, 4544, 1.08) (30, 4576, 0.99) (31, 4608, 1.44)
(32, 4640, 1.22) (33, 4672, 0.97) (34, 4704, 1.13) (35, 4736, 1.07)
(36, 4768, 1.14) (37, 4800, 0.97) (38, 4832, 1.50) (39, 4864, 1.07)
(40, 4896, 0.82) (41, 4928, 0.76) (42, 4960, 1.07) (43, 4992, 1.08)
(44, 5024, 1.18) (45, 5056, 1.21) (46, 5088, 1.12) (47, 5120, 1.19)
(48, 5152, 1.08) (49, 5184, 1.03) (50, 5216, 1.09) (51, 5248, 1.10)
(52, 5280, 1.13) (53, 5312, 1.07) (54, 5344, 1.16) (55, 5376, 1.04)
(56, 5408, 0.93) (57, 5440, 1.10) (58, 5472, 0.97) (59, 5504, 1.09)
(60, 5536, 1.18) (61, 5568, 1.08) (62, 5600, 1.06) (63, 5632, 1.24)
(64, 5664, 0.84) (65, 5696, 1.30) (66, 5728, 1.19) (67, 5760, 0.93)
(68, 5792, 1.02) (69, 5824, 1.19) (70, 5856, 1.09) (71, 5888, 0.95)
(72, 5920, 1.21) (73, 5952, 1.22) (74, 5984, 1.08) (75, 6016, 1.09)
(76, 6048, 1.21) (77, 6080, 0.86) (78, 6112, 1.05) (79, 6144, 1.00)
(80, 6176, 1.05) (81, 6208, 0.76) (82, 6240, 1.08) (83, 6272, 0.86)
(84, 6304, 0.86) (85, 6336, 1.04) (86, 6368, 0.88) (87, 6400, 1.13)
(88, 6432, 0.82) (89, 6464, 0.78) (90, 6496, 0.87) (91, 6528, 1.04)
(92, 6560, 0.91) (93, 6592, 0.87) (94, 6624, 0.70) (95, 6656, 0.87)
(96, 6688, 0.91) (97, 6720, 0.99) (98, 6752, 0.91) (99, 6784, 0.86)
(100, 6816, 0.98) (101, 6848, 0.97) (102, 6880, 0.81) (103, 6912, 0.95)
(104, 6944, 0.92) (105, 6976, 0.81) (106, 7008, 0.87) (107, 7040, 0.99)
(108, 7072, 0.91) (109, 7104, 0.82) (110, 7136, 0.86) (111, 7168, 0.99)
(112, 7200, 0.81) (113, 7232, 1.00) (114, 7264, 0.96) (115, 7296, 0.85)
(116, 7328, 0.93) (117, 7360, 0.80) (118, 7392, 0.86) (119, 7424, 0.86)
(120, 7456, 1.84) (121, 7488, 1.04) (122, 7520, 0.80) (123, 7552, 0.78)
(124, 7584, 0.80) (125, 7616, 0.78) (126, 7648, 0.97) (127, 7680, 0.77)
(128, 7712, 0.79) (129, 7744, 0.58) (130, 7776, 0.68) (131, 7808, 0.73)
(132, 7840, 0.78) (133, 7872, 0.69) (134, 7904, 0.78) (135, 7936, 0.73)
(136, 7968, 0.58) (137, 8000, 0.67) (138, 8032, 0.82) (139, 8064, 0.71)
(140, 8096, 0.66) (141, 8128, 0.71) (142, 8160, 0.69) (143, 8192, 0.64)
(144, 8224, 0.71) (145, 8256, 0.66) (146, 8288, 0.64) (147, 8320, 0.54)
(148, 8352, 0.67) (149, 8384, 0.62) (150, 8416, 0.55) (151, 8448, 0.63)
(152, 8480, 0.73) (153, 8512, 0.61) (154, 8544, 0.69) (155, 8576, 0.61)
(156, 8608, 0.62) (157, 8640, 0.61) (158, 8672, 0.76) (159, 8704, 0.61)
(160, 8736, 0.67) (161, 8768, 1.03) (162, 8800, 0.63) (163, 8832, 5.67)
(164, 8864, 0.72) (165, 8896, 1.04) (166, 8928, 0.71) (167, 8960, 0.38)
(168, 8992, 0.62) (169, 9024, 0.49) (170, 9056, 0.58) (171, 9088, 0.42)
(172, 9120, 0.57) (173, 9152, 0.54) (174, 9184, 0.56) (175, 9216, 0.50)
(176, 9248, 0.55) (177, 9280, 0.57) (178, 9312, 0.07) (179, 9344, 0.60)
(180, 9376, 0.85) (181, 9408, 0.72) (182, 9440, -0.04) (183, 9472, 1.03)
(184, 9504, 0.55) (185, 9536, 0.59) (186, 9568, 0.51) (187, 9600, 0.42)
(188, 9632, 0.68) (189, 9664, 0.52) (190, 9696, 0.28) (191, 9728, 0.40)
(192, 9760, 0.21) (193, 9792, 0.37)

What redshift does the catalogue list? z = 0.136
